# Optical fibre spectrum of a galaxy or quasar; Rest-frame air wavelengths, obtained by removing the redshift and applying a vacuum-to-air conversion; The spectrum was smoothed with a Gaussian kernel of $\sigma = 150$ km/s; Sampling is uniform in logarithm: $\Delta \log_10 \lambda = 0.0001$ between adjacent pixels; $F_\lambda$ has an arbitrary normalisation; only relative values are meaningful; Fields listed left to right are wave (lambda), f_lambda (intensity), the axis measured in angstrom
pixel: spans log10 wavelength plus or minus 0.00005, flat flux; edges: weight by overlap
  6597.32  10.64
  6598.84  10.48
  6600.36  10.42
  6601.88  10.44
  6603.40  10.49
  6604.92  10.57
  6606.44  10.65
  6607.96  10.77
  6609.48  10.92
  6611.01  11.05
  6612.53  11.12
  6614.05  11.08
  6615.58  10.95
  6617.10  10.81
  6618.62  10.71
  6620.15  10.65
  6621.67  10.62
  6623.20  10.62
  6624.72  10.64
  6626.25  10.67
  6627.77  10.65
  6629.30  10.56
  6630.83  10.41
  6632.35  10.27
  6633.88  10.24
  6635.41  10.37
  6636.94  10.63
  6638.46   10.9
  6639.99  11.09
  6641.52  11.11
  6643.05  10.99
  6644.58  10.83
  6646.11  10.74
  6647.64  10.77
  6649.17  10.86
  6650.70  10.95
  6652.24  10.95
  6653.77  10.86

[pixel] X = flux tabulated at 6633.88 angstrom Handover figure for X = 10.24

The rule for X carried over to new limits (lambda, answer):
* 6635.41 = 10.37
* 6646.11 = 10.74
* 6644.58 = 10.83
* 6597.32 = 10.64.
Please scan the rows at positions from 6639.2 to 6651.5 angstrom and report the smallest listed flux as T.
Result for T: 10.74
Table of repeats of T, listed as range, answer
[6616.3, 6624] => 10.62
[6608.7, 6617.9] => 10.81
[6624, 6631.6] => 10.41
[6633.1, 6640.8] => 10.24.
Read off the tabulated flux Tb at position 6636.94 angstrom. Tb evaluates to 10.63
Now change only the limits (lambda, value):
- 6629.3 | 10.56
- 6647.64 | 10.77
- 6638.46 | 10.9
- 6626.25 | 10.67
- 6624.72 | 10.64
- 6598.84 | 10.48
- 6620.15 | 10.65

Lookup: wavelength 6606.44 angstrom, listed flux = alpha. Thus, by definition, 10.65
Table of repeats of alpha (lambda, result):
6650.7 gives 10.95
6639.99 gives 11.09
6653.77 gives 10.86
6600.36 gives 10.42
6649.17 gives 10.86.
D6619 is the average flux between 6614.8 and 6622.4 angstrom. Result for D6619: 10.7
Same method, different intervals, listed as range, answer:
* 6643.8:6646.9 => 10.8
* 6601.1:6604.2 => 10.5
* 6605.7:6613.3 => 10.9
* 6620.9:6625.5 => 10.6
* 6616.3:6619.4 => 10.8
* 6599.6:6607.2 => 10.5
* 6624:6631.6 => 10.6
